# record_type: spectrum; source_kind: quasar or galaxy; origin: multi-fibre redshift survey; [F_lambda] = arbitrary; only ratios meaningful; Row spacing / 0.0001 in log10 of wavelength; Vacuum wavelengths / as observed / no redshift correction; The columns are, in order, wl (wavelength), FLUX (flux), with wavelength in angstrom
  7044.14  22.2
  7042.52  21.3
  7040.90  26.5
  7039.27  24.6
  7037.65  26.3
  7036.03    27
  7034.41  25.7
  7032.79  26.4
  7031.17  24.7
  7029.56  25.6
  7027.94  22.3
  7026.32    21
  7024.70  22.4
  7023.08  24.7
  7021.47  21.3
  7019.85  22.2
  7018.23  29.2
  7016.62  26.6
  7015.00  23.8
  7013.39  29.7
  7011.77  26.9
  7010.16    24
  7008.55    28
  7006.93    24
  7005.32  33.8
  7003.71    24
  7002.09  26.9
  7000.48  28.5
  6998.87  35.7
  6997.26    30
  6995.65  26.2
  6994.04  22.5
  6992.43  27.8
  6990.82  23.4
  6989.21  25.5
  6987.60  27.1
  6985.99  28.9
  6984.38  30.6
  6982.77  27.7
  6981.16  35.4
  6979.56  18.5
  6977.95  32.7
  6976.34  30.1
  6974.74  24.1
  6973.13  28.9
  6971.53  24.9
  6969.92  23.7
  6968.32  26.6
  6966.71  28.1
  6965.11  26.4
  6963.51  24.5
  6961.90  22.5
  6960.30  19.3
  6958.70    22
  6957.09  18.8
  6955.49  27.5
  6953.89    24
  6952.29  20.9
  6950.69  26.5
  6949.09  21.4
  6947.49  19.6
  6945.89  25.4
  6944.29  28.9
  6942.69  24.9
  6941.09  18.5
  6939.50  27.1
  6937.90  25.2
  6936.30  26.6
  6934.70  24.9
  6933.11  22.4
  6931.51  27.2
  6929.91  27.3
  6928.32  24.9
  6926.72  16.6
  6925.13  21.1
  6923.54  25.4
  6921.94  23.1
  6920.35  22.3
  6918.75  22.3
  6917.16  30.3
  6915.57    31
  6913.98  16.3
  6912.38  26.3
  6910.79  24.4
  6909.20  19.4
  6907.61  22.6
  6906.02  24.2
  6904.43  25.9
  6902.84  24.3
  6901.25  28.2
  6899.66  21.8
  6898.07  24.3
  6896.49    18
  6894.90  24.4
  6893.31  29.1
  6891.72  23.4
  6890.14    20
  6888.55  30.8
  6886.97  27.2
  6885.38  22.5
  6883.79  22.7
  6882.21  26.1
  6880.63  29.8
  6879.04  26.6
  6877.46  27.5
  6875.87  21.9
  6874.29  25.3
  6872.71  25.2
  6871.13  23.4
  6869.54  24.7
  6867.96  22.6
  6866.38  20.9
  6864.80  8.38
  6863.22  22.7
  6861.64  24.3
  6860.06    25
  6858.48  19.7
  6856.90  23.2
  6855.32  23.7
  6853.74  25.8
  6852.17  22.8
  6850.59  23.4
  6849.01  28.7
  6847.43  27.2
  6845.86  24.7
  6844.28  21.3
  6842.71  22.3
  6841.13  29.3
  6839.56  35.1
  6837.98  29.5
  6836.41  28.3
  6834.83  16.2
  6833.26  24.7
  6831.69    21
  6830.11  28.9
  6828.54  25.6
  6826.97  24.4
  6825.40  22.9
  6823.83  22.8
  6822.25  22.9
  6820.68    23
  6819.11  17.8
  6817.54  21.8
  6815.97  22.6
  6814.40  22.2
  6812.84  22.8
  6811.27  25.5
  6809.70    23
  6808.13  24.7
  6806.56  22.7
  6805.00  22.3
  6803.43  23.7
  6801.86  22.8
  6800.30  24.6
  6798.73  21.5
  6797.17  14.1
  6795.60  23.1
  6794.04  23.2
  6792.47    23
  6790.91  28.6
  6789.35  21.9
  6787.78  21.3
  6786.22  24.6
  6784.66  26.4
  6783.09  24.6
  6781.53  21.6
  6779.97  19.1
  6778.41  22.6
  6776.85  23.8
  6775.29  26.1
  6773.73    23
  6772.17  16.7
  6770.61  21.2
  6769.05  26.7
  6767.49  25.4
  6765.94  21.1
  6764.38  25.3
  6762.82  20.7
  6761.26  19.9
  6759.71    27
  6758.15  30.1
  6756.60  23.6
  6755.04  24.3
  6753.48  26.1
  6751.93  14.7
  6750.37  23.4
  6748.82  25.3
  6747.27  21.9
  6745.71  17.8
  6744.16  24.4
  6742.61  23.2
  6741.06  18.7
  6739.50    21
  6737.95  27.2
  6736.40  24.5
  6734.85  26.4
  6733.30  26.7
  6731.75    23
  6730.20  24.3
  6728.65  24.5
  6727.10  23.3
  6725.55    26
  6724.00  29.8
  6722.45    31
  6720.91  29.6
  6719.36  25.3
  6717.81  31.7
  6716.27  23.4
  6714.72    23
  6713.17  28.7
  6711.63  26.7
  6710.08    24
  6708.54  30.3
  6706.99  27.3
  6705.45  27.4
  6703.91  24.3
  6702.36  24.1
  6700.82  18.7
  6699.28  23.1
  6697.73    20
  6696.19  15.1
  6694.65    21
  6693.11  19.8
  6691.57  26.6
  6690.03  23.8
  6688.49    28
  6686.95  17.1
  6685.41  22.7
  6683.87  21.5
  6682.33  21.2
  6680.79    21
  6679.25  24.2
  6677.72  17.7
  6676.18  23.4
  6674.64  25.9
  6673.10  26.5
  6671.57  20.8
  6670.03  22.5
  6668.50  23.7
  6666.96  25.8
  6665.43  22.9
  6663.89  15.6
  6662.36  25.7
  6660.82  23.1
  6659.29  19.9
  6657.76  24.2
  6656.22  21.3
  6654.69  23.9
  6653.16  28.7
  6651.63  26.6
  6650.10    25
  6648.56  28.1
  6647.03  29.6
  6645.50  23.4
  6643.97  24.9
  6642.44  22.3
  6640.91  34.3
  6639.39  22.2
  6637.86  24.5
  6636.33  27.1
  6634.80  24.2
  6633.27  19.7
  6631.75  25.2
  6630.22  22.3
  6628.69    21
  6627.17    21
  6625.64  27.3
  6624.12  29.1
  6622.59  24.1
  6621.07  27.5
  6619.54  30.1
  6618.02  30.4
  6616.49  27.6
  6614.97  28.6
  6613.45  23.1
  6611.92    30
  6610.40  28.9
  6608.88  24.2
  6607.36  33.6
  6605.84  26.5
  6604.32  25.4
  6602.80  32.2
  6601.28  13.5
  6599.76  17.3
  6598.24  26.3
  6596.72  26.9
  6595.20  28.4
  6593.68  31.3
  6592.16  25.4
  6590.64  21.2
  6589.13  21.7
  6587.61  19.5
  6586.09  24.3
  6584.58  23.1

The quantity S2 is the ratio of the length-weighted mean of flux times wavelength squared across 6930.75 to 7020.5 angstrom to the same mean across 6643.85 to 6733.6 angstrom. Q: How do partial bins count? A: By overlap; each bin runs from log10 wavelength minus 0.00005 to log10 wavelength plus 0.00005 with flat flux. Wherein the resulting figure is 1.2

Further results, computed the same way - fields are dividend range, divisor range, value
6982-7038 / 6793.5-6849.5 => 1.17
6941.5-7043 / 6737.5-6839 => 1.18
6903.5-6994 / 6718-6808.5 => 1.11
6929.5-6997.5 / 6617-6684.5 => 1.15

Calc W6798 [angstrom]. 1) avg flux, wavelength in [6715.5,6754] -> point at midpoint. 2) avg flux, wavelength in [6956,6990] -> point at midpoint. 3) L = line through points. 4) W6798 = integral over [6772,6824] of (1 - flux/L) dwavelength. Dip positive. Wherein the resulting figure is 4.6 angstrom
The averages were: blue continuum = 24.5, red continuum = 26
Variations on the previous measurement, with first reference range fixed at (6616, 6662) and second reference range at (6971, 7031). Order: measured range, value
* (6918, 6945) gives 2.4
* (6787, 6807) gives 2.6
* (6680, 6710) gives 3.1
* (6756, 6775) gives 1.7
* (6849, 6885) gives 3.5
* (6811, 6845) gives 2.4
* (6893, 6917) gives 2.0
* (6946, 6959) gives 1.8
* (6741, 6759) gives 1.9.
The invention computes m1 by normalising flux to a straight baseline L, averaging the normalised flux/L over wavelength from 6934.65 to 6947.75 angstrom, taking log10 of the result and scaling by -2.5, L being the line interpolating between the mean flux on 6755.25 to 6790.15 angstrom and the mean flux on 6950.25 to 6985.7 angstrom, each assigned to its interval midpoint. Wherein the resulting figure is 0.03 mag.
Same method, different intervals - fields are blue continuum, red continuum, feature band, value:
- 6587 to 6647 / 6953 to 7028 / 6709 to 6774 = 0.06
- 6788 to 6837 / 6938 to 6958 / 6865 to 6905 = -0.05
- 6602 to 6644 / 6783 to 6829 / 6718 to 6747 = -0.02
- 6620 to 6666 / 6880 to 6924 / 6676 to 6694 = 0.11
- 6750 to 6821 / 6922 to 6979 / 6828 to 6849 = -0.11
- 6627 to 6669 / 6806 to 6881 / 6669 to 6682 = 0.07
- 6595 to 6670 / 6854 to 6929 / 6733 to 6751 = 0.06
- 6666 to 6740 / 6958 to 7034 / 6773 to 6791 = 0.06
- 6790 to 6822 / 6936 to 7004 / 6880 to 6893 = -0.05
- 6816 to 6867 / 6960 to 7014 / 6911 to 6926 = 0.05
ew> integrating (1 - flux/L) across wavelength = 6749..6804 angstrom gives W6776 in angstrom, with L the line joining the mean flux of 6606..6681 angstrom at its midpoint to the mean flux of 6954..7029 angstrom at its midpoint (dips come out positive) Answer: 5.08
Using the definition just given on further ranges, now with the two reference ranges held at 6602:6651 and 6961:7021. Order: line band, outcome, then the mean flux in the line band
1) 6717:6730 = -0.5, 27.5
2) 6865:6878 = 1.7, 23.2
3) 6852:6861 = 1.1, 23.4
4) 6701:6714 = 0.1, 26.2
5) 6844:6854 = 0.7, 25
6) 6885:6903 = 1.5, 24.6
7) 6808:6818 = 1.3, 23.2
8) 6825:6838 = 1.1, 24.4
